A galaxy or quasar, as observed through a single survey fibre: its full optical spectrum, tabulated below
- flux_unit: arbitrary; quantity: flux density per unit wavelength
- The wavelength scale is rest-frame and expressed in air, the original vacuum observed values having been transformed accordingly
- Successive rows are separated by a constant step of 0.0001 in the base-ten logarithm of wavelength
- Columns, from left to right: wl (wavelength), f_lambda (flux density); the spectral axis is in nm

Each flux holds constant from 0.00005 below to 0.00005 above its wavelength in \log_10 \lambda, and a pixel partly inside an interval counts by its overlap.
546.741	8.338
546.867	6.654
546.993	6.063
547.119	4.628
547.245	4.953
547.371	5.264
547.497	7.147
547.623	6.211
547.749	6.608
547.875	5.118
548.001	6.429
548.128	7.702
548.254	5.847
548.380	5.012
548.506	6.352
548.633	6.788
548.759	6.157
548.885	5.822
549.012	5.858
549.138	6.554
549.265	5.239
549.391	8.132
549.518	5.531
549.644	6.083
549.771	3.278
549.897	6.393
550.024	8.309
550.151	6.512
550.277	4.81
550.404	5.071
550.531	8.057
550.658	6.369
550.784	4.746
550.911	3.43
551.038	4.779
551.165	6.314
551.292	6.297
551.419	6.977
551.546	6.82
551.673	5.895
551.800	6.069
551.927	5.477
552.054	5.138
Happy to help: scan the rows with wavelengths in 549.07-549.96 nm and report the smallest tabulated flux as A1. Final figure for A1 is 3.278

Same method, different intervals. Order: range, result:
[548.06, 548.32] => 5.847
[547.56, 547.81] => 6.211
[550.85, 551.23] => 3.43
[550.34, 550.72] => 5.071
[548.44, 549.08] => 5.822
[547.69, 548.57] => 5.012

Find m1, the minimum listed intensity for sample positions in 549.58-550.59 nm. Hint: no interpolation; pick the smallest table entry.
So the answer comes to 3.278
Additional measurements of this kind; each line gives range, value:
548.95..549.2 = 5.858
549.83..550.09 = 6.393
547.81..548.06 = 5.118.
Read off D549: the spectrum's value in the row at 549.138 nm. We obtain 6.554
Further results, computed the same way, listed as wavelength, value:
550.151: 6.512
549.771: 3.278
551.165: 6.314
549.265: 5.239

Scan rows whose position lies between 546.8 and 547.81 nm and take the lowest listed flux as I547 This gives 4.628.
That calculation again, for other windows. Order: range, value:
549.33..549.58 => 5.531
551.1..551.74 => 5.895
